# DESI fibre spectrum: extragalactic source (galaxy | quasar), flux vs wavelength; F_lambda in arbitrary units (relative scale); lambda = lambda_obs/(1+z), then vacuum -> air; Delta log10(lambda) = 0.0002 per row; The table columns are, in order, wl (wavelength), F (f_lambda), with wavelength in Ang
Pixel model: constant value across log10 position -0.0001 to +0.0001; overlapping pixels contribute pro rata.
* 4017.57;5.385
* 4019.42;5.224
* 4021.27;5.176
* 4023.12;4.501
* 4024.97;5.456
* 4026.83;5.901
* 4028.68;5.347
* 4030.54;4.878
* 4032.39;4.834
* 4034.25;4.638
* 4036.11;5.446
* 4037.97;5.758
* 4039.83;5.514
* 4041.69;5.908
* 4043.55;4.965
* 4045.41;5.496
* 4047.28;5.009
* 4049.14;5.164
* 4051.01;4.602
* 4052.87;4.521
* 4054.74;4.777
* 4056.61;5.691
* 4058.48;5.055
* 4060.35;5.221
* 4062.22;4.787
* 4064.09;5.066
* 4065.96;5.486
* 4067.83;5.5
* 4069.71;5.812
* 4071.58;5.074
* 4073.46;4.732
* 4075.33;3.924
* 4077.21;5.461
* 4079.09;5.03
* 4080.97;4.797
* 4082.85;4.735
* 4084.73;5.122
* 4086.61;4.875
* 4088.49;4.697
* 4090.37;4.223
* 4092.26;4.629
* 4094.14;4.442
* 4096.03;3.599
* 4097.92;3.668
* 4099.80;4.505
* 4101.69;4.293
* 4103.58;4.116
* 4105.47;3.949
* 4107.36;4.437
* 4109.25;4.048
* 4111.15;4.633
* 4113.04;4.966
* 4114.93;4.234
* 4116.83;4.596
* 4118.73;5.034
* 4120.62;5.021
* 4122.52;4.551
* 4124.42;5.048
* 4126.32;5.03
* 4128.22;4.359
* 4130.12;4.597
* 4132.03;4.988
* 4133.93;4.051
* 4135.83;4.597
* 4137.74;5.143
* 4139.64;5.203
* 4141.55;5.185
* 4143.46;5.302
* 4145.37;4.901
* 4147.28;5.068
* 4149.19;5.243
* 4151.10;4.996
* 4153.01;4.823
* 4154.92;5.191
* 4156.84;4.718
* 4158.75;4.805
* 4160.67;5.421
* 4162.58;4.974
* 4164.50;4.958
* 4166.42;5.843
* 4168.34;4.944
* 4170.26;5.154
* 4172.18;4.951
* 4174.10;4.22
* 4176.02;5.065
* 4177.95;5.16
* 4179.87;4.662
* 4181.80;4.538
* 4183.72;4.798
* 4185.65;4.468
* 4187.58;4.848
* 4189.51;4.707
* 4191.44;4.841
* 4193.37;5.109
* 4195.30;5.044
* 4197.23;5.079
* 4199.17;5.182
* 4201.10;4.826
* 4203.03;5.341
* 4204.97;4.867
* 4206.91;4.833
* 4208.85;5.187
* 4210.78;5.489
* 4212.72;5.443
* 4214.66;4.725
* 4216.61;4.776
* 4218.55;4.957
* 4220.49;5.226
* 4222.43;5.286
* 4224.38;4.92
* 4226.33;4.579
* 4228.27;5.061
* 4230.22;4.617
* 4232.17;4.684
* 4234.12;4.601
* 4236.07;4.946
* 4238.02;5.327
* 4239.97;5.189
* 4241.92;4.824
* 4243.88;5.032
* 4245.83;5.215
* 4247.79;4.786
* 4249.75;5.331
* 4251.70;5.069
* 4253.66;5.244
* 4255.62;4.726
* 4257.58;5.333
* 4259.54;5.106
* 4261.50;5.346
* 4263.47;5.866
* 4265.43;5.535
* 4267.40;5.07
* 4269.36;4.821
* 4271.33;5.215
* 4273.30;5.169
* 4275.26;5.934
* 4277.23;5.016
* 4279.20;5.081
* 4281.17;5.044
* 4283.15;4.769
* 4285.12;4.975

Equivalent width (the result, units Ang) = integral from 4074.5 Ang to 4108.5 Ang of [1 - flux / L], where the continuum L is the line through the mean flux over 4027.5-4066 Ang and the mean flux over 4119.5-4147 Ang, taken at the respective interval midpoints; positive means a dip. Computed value 3.6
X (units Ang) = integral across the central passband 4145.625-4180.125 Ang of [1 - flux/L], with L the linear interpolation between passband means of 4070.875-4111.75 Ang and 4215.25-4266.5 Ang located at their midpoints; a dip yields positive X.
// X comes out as -1.83 Ang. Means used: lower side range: 4.49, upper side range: 5.06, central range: 5.02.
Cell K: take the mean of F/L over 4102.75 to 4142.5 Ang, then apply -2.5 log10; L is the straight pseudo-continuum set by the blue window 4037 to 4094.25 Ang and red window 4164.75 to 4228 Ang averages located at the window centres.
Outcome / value 0.08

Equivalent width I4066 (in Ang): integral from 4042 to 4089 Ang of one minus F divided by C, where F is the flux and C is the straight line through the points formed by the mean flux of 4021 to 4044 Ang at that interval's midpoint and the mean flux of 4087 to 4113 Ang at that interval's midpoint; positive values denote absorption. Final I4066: -2.5 Ang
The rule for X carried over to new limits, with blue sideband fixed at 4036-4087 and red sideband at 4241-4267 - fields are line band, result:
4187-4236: 1.9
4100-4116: 2.5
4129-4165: 1.4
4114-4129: 1.2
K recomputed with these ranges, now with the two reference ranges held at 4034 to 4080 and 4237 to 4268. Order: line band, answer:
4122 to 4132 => 0.092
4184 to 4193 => 0.094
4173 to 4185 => 0.096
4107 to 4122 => 0.119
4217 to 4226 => 0.030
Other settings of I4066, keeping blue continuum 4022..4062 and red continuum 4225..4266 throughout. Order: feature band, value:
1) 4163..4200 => 1.2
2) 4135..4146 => 0.1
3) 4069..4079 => 0.3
